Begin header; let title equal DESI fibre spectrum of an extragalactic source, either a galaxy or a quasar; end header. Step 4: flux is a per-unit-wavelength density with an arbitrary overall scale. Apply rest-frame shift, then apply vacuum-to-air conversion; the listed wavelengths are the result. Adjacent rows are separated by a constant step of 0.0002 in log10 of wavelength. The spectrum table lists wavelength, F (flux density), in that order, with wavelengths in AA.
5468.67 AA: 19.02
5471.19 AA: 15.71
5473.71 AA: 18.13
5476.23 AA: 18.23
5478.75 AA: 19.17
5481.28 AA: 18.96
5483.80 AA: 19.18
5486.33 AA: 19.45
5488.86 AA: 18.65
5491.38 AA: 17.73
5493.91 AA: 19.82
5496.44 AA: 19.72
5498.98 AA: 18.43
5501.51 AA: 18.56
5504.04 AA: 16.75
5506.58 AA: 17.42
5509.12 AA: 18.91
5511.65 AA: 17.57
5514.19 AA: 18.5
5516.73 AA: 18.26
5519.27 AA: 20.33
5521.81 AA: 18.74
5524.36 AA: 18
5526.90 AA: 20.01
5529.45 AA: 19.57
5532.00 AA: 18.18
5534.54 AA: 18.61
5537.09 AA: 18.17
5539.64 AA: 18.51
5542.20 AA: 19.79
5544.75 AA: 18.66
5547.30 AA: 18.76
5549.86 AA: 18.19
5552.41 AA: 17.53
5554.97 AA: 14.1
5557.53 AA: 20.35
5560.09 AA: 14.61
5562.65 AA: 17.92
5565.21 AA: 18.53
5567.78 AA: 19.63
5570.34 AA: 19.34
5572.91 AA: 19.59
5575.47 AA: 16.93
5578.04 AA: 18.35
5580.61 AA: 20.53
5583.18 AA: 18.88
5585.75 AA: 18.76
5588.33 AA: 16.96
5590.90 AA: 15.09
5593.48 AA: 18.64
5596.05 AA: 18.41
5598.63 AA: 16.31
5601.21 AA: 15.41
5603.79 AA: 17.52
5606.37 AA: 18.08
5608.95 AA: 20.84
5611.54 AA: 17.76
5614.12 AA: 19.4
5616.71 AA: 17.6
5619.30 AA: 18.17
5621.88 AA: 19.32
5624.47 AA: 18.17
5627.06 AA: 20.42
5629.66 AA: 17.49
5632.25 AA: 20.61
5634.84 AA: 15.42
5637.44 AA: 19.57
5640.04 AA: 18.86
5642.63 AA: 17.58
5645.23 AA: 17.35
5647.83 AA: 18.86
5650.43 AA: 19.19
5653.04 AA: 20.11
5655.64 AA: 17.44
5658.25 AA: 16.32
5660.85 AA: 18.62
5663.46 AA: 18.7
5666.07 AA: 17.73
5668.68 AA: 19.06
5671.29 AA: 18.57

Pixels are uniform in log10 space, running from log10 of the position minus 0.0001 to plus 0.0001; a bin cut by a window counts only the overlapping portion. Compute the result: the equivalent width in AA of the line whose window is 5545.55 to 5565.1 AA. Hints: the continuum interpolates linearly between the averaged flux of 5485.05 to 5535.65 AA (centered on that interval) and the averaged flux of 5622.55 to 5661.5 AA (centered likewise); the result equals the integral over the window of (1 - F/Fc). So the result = 1.18 AA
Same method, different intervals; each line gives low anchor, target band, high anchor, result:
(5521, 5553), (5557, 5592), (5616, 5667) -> 0.7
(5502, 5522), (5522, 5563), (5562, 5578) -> 0.6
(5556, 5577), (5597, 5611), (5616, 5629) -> 0.7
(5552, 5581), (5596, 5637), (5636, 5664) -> 0.1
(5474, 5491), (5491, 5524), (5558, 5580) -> 0.3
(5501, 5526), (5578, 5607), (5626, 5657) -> 1.2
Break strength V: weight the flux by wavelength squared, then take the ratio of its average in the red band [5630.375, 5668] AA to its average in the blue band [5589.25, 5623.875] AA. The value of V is 1.04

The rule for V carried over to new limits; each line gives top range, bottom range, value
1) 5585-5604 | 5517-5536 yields 0.92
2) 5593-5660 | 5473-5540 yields 1.02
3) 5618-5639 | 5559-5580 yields 1.04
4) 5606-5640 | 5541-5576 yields 1.05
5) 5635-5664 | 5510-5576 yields 1.03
